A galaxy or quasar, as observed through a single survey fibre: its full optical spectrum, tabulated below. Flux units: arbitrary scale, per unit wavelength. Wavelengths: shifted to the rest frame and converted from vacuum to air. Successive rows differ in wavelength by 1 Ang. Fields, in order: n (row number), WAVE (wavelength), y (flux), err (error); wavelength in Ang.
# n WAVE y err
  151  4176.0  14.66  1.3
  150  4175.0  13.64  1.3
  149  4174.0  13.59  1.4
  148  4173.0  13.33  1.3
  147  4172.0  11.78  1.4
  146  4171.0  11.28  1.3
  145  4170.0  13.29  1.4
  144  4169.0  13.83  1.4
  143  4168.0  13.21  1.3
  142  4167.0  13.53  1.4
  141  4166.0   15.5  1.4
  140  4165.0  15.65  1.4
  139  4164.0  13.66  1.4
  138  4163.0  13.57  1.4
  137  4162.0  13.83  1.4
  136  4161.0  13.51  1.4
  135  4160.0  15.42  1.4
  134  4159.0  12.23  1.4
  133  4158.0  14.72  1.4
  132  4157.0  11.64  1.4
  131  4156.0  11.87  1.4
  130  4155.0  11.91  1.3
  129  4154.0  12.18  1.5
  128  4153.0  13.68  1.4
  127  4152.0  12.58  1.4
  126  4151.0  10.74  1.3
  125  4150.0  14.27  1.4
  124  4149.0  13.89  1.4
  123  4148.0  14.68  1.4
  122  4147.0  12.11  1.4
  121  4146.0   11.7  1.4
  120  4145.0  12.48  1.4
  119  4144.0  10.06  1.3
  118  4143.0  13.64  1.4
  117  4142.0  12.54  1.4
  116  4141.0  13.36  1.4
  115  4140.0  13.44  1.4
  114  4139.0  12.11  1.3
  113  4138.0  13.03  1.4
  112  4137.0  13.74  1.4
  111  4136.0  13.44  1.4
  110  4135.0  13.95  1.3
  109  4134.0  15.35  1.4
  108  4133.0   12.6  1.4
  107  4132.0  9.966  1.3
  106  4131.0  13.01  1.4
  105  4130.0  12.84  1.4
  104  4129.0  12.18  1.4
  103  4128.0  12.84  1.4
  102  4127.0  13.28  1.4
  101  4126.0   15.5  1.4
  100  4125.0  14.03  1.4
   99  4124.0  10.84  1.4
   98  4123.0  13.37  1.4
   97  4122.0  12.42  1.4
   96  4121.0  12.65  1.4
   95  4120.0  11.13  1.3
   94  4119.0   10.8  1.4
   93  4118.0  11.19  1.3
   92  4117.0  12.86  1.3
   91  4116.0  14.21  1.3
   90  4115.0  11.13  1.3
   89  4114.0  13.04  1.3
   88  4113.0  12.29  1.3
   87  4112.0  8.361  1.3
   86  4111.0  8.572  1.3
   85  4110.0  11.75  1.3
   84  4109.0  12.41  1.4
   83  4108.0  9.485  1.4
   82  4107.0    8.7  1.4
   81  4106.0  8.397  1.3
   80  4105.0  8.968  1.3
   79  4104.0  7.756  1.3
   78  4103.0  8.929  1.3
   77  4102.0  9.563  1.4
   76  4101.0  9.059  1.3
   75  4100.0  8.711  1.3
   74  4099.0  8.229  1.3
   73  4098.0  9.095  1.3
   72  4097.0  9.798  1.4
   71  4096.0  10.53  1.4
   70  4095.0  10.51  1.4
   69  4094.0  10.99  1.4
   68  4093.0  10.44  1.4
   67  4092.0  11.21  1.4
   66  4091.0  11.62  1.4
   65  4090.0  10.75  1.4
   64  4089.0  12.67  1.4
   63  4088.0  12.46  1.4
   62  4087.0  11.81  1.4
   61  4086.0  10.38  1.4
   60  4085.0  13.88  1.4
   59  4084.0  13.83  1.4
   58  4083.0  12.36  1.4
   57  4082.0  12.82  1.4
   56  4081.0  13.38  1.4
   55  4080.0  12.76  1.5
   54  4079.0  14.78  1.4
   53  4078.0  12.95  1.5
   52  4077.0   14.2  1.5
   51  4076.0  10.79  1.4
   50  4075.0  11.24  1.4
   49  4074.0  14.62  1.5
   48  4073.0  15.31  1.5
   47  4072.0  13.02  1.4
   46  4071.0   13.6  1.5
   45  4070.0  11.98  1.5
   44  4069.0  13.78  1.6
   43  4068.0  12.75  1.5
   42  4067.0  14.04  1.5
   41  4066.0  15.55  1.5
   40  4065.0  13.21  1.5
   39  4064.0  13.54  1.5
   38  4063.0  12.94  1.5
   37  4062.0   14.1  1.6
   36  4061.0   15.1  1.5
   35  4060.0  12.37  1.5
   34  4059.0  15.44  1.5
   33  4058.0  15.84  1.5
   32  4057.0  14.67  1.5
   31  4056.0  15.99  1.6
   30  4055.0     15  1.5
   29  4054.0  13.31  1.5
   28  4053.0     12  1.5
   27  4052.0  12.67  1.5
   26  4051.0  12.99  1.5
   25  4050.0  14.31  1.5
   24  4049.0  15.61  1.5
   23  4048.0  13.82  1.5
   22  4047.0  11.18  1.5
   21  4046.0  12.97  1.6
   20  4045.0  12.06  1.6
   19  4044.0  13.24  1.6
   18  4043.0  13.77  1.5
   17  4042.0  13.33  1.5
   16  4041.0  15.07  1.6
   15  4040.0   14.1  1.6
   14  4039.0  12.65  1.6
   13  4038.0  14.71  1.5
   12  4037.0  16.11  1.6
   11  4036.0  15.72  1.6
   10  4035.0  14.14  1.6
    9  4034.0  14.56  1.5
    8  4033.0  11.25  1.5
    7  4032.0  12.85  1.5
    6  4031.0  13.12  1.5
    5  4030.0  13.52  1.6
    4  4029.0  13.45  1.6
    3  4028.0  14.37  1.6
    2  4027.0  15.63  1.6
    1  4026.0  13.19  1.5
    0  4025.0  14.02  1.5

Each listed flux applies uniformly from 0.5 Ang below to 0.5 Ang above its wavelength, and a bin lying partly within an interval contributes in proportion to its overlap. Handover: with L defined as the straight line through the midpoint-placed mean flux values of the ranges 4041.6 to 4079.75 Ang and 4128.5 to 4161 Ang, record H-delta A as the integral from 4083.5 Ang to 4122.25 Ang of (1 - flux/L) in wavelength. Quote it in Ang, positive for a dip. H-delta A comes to 7.2 Ang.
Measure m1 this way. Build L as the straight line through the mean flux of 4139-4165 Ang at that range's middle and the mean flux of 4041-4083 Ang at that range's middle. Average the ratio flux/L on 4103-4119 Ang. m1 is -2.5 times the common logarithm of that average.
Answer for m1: 0.25 mag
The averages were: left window 13.6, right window 13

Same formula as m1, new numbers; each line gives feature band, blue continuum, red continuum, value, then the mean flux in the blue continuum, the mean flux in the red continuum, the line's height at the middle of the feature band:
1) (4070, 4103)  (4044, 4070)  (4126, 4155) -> 0.15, 13.8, 12.9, 13.4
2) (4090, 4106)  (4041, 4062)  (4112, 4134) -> 0.31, 13.8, 12.5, 12.9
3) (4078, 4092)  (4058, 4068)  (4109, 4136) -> 0.07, 14.1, 12.3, 13.4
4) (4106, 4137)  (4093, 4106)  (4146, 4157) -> -0.13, 9.35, 12.7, 10.8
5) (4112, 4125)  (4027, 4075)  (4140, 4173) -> 0.11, 13.8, 13.1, 13.3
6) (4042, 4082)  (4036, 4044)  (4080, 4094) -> -0.03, 14.3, 12.1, 13.3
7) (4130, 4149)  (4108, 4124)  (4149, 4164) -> -0.03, 11.6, 13.1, 12.5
